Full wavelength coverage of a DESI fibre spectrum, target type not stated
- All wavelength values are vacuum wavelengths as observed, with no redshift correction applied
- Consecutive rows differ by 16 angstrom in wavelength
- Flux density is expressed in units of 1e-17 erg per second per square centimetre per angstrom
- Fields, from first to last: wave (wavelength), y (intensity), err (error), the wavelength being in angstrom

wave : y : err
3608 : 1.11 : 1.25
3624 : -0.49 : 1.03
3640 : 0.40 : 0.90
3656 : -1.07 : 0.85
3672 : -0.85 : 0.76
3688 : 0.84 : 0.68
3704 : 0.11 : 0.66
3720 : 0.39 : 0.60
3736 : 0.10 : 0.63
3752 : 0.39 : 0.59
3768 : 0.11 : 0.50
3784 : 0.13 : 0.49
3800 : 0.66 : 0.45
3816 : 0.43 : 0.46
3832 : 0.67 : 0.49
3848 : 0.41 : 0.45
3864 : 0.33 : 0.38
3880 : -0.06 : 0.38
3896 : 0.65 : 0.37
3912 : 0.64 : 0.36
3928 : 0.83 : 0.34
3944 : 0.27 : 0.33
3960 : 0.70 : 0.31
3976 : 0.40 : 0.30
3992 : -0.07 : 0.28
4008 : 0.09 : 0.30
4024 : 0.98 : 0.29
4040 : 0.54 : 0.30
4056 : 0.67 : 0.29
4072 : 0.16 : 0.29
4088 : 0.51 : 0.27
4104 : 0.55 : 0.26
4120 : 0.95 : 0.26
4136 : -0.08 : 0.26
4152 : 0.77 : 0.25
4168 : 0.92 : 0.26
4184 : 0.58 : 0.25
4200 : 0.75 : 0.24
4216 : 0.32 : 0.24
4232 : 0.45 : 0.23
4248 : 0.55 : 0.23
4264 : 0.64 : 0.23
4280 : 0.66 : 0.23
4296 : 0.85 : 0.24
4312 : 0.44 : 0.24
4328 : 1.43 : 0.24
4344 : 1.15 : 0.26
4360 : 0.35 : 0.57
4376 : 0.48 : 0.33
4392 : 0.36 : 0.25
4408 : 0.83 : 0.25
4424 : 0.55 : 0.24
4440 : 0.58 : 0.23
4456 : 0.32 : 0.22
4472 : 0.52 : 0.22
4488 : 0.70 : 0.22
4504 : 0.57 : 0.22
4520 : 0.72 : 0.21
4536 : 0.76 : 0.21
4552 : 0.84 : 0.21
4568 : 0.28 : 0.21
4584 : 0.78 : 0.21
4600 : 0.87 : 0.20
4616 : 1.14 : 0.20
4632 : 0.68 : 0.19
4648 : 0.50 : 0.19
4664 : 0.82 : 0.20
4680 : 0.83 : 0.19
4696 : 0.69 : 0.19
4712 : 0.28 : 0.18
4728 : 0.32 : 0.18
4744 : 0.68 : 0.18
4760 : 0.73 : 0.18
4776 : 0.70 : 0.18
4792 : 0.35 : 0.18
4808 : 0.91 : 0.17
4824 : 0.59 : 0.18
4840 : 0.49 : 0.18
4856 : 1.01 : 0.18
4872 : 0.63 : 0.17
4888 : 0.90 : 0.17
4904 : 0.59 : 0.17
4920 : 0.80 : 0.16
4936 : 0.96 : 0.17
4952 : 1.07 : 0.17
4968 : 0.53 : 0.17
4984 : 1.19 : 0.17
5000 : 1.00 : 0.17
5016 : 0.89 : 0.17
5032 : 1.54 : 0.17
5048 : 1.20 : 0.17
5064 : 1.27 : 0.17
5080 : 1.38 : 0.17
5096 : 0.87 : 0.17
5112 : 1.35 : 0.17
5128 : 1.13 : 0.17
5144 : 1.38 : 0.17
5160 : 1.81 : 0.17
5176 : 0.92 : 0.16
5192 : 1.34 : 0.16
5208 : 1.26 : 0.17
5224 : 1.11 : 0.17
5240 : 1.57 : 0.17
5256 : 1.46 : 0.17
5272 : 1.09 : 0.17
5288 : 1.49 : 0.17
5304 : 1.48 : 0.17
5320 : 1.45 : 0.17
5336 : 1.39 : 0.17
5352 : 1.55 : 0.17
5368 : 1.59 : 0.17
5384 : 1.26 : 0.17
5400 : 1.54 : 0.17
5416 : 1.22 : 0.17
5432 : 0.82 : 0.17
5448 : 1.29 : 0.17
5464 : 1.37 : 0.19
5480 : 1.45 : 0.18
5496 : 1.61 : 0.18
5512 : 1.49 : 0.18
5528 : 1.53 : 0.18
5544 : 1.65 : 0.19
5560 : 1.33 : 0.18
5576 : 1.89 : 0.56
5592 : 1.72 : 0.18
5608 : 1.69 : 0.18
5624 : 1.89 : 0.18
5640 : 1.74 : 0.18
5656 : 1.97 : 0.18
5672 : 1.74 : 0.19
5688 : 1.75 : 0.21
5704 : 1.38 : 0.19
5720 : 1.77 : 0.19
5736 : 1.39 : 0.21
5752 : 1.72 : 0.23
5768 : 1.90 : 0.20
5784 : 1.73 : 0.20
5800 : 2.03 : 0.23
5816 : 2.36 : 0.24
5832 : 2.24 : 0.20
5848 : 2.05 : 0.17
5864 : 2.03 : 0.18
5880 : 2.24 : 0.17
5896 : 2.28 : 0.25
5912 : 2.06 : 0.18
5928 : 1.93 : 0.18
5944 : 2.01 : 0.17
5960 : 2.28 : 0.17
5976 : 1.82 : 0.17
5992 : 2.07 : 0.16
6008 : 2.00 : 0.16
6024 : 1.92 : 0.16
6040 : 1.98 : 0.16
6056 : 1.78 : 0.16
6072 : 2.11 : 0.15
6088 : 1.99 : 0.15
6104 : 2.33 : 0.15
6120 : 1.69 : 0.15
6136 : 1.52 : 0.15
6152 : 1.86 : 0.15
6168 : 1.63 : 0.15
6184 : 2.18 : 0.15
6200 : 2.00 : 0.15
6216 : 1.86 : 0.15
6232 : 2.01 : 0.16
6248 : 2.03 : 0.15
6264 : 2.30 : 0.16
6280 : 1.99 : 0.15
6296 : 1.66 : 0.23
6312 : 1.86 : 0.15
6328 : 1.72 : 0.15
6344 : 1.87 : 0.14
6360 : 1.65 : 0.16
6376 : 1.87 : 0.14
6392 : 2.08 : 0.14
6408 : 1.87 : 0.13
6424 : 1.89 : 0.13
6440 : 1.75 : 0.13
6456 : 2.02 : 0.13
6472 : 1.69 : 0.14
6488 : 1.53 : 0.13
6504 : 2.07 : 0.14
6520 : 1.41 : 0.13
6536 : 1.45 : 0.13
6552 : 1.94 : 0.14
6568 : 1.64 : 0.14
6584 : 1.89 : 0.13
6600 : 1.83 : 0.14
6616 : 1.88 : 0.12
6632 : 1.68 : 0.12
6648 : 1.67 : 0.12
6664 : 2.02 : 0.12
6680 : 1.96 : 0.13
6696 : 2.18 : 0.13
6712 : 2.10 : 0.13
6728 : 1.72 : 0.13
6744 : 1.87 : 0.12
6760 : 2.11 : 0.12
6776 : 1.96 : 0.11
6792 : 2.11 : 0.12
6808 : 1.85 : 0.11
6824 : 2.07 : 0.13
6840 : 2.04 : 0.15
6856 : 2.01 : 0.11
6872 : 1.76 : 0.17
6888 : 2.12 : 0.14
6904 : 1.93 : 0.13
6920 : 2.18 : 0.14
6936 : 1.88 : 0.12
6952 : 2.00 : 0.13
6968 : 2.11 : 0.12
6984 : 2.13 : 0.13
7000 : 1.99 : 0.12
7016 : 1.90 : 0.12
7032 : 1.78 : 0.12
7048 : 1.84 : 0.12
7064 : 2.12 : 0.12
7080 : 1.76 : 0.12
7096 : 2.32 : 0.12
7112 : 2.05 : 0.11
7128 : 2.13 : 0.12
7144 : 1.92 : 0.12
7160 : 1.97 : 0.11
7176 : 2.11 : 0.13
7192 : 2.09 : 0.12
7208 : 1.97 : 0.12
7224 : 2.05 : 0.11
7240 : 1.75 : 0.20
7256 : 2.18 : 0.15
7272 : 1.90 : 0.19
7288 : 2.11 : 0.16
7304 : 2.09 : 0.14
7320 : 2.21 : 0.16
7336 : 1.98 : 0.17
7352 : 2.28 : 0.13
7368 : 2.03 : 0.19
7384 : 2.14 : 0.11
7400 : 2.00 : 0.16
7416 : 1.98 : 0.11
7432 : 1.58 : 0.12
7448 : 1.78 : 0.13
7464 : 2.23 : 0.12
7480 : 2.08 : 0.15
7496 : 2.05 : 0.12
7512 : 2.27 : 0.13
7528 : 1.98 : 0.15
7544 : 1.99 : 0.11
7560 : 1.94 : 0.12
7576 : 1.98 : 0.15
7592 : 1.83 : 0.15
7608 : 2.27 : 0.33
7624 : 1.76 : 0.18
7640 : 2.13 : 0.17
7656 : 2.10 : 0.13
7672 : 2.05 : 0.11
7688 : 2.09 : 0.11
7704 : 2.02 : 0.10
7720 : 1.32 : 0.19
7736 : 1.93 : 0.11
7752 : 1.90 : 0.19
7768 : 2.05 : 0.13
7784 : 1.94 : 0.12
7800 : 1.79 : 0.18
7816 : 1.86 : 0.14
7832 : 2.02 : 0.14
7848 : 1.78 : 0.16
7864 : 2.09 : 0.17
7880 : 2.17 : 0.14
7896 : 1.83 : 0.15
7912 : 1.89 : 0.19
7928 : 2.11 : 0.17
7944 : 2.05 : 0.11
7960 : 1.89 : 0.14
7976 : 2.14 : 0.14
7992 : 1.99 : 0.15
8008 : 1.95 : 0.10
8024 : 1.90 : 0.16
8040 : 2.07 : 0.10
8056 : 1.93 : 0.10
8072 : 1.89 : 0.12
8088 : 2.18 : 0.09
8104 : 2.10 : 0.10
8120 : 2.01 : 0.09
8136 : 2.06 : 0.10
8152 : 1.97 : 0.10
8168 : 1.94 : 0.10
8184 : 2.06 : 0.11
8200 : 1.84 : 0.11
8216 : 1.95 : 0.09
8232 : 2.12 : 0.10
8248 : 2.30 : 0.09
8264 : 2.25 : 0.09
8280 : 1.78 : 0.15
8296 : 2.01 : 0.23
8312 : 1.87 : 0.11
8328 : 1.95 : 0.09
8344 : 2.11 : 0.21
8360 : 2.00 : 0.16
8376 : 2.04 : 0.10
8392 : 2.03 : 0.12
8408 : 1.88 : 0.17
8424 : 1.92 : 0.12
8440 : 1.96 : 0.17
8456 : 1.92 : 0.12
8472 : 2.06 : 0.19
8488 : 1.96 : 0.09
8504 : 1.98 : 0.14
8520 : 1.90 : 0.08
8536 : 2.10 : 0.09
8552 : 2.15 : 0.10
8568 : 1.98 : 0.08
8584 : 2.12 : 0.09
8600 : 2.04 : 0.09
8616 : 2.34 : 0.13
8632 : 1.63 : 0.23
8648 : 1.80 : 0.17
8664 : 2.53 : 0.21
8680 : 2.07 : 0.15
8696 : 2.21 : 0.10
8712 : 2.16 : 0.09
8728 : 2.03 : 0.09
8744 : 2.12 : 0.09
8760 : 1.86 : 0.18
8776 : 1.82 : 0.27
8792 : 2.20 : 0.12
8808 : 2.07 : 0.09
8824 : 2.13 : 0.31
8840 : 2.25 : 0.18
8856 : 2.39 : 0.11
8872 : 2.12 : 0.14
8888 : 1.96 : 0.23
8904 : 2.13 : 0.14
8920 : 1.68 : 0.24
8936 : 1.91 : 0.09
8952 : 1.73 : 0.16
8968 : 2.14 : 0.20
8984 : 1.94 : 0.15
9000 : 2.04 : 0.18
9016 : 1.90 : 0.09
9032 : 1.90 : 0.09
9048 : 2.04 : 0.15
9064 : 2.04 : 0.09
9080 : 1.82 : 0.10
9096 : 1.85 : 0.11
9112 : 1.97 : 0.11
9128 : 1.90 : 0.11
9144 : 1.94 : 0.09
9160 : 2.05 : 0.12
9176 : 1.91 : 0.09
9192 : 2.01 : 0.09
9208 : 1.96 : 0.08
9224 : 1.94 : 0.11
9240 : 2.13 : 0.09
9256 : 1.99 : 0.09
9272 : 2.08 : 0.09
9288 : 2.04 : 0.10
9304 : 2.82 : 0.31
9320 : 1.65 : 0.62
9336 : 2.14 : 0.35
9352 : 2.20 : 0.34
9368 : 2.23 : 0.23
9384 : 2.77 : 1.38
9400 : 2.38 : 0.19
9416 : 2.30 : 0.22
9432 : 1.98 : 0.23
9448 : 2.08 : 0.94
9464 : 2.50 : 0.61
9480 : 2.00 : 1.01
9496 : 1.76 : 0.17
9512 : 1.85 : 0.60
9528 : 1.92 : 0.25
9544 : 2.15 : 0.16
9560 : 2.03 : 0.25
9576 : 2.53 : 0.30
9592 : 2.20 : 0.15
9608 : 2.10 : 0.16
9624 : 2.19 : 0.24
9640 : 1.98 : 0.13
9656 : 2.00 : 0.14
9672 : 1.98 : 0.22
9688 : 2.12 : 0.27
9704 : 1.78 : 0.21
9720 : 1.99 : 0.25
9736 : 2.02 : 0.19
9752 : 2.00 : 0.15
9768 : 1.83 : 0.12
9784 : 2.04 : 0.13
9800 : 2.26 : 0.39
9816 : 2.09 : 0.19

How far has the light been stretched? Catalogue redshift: 0.26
